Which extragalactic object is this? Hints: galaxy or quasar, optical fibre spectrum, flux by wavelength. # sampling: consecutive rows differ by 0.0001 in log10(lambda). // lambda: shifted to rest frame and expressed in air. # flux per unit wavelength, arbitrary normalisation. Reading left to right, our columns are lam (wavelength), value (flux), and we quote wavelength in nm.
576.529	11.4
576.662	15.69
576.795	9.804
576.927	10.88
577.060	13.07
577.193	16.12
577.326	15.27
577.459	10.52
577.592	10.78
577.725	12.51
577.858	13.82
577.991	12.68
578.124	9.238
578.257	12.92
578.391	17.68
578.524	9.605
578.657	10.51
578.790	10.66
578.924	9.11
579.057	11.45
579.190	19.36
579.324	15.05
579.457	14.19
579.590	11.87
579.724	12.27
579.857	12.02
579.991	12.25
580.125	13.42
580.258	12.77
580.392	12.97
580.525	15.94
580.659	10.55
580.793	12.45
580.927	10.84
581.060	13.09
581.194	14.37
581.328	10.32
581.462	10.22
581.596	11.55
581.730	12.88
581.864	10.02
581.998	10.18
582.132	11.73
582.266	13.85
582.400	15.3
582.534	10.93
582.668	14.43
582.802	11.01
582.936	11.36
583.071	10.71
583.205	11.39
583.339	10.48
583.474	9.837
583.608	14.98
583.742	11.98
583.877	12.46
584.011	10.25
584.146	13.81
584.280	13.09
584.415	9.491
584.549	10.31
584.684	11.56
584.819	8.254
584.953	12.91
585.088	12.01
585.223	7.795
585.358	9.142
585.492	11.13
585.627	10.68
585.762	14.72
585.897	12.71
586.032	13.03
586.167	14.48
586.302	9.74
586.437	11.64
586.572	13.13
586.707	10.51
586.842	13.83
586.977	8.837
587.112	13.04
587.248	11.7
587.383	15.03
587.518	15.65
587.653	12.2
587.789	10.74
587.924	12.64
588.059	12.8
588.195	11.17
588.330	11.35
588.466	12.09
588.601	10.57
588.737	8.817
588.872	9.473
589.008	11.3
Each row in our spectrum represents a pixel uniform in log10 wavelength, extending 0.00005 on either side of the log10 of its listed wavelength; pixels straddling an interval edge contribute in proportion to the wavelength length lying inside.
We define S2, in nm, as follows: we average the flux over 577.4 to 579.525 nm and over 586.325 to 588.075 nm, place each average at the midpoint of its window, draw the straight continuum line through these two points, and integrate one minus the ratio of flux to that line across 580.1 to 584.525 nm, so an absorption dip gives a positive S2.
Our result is 0.14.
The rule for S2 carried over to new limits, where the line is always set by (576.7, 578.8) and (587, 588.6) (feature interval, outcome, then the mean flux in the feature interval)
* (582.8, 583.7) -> 0.07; 11.4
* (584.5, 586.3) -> 0.14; 11.4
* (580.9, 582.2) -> 0.09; 11.5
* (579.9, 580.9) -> -0.04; 12.8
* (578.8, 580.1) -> -0.06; 13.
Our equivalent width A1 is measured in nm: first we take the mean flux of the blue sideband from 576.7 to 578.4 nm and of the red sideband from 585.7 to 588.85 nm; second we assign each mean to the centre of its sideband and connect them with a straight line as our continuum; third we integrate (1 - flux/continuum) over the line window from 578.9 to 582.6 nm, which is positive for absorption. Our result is -0.04 nm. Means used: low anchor 12.6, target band 12.6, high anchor 12.1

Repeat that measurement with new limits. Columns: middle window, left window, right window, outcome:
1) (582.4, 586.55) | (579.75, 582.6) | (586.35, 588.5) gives 0.22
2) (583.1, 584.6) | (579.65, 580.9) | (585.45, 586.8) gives 0.09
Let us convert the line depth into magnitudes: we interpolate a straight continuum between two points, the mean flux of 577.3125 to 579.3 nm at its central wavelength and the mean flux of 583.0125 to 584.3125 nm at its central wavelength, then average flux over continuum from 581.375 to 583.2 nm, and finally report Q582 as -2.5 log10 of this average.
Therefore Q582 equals 0.02 mag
